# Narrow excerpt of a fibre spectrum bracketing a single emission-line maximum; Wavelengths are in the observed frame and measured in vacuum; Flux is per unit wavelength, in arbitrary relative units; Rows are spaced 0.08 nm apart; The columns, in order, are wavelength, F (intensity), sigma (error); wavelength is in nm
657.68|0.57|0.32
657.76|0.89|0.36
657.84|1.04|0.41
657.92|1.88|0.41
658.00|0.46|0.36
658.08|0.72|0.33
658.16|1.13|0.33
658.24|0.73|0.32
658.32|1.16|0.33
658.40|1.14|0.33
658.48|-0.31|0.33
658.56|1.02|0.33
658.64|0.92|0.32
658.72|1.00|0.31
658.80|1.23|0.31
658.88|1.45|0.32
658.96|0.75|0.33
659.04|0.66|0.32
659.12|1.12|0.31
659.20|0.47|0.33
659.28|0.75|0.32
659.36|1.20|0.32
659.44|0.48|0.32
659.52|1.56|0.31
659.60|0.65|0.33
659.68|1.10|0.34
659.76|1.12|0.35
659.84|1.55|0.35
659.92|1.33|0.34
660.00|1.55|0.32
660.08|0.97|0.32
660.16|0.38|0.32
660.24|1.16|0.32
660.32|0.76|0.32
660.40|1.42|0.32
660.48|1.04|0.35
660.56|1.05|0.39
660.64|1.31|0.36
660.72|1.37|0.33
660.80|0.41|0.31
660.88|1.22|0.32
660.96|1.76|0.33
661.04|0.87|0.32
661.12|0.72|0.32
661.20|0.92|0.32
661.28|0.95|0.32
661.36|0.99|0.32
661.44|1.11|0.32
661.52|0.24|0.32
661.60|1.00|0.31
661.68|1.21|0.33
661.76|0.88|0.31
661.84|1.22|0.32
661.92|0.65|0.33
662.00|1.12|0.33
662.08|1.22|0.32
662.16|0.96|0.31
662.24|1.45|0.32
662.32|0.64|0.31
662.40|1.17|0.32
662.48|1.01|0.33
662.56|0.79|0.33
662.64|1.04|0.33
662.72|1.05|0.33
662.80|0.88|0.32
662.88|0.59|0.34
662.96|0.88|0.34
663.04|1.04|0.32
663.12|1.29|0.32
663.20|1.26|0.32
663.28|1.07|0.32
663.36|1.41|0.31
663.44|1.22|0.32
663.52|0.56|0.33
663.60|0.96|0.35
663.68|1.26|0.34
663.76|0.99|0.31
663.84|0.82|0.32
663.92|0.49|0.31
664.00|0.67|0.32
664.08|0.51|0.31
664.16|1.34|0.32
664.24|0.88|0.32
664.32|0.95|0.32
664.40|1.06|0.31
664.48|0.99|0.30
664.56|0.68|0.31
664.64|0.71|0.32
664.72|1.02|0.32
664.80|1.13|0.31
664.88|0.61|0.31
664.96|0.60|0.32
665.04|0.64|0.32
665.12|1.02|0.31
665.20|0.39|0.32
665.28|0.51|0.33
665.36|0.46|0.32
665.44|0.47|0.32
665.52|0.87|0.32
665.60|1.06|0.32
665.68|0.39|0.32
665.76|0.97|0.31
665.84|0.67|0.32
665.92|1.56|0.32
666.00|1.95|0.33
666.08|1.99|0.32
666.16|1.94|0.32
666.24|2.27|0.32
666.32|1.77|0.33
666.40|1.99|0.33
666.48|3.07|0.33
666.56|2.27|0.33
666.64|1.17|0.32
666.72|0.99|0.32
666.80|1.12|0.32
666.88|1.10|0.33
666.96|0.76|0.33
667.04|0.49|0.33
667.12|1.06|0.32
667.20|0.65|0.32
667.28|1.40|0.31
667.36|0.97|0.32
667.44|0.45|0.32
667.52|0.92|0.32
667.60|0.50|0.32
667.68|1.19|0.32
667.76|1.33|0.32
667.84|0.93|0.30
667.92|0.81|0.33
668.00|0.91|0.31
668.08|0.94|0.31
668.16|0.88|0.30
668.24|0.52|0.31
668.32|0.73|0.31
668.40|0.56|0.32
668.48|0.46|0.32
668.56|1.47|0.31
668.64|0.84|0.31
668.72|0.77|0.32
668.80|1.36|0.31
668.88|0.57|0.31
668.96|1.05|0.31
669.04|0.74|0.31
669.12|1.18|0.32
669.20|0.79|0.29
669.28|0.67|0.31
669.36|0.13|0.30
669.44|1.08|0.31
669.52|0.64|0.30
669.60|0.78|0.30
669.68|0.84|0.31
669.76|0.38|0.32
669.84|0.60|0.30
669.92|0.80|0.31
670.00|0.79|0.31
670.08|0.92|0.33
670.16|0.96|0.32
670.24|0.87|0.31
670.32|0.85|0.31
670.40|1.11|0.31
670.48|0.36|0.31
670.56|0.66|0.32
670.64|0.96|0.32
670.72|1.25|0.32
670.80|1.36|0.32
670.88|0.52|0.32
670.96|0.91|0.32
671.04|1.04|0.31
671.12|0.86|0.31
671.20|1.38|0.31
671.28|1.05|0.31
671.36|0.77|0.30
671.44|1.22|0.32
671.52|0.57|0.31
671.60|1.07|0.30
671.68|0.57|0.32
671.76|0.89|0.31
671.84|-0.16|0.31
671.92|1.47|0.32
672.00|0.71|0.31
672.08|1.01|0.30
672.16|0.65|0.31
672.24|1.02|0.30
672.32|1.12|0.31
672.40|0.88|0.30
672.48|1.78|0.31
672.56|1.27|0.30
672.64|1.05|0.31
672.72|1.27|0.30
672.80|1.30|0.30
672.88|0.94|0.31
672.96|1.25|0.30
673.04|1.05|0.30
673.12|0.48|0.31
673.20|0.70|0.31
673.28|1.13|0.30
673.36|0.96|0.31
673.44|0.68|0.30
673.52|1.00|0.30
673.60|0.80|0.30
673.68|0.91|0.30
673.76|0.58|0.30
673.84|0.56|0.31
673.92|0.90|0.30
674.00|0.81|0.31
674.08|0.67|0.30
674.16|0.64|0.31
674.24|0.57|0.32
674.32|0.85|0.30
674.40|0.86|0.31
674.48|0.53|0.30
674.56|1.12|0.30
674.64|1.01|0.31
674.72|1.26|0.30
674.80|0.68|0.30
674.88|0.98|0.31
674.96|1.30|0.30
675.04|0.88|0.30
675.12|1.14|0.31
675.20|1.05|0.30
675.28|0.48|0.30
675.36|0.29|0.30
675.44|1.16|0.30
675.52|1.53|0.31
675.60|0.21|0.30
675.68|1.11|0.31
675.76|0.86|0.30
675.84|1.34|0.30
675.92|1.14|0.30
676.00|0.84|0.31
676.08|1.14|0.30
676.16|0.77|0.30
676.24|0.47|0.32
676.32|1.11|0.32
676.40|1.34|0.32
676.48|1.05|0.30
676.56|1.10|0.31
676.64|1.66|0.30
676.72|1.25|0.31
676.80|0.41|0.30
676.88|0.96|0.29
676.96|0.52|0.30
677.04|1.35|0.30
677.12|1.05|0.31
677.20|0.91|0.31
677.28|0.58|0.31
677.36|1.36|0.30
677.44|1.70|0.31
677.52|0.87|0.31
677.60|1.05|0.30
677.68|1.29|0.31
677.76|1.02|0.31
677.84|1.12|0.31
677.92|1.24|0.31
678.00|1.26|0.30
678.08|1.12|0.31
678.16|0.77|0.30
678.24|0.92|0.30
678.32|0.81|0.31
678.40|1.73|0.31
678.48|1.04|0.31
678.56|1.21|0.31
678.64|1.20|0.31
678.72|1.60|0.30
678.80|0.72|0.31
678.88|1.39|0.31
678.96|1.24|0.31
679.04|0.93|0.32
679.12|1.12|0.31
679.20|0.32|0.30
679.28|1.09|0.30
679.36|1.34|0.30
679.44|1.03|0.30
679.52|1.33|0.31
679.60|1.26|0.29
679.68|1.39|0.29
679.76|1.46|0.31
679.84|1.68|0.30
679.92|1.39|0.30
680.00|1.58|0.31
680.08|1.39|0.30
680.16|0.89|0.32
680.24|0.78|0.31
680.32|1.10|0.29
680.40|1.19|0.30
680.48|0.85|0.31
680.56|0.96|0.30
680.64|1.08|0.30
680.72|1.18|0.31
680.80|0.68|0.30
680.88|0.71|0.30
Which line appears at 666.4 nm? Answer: Hbeta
